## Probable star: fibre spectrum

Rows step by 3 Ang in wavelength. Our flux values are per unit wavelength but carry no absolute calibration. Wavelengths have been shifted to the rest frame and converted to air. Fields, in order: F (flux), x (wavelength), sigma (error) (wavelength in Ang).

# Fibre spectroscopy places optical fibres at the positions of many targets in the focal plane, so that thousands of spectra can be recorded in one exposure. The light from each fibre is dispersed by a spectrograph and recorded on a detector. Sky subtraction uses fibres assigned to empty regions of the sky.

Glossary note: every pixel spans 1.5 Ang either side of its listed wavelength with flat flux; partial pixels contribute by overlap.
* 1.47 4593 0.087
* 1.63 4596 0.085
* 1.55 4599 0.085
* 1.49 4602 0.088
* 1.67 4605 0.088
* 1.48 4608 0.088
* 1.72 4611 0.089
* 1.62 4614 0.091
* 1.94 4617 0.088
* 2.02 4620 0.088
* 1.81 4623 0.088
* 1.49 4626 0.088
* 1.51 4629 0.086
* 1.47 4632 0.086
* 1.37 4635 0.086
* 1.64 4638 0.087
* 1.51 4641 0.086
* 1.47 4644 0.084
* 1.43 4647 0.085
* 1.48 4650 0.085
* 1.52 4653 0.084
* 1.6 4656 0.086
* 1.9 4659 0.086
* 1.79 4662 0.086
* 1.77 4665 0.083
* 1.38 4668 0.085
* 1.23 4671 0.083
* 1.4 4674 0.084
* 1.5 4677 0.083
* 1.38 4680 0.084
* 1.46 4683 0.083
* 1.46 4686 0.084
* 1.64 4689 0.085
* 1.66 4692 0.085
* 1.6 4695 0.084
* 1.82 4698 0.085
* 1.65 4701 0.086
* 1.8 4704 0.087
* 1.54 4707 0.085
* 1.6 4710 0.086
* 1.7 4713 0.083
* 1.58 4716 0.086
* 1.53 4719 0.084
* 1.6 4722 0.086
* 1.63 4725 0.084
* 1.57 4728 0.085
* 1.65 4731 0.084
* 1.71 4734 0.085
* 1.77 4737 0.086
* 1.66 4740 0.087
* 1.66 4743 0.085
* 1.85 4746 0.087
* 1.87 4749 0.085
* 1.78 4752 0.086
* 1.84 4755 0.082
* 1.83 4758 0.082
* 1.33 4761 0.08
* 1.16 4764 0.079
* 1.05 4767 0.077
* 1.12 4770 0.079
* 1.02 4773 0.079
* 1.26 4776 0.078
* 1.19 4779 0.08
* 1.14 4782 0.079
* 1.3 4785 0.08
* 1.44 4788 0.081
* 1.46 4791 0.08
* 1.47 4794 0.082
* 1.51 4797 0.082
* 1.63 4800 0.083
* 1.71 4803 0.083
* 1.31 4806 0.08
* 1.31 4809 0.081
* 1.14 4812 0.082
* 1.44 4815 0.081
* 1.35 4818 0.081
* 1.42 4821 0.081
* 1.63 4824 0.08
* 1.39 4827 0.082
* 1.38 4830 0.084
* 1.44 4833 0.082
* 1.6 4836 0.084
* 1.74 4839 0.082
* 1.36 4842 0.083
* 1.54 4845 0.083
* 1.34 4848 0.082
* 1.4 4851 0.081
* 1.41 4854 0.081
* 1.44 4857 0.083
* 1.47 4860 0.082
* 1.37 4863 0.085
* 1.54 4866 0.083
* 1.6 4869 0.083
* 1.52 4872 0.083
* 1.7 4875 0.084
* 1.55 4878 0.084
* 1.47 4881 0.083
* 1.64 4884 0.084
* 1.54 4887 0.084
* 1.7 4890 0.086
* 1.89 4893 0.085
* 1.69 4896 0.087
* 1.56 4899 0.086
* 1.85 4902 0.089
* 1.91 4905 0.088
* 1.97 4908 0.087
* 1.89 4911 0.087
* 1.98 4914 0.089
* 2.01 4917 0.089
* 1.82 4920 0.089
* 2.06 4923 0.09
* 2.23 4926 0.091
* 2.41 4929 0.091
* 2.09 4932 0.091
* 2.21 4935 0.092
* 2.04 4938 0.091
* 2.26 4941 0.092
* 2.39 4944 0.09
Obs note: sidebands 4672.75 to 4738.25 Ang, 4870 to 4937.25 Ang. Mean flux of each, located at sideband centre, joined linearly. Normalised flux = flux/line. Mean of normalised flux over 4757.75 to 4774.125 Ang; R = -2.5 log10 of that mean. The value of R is 0.35 mag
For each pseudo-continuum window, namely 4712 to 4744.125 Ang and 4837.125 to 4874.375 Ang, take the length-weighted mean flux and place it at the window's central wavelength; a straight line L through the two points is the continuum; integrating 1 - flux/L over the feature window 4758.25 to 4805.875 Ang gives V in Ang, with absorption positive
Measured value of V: 7.27 Ang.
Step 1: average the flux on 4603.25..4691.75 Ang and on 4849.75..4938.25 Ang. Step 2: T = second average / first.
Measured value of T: 1.12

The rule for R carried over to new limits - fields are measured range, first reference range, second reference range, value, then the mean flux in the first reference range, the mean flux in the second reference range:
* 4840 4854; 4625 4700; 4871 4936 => 0.242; 1.54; 1.85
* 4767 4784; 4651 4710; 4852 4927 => 0.393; 1.58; 1.71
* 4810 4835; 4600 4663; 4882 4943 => 0.292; 1.61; 1.94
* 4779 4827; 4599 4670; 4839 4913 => 0.141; 1.61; 1.6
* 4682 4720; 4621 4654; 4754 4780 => -0.147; 1.53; 1.3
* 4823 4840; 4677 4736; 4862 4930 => 0.133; 1.61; 1.78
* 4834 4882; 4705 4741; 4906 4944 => 0.276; 1.63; 2.09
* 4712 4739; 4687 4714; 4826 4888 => 0.000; 1.66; 1.5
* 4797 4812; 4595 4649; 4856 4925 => 0.151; 1.6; 1.71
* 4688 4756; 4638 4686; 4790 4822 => -0.136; 1.52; 1.43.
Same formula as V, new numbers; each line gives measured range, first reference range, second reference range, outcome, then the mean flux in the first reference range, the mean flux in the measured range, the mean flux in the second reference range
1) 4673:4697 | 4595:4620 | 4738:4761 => 2.7 Ang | 1.66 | 1.52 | 1.75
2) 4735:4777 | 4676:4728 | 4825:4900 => 1.5 Ang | 1.6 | 1.52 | 1.53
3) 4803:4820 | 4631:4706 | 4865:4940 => 3.7 Ang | 1.56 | 1.35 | 1.84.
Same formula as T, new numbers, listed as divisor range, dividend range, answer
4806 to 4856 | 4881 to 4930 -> 1.31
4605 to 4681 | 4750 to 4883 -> 0.91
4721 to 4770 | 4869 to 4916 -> 1.07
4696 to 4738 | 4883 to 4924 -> 1.10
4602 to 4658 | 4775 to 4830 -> 0.87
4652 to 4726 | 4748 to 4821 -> 0.88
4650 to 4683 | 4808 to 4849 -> 0.93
